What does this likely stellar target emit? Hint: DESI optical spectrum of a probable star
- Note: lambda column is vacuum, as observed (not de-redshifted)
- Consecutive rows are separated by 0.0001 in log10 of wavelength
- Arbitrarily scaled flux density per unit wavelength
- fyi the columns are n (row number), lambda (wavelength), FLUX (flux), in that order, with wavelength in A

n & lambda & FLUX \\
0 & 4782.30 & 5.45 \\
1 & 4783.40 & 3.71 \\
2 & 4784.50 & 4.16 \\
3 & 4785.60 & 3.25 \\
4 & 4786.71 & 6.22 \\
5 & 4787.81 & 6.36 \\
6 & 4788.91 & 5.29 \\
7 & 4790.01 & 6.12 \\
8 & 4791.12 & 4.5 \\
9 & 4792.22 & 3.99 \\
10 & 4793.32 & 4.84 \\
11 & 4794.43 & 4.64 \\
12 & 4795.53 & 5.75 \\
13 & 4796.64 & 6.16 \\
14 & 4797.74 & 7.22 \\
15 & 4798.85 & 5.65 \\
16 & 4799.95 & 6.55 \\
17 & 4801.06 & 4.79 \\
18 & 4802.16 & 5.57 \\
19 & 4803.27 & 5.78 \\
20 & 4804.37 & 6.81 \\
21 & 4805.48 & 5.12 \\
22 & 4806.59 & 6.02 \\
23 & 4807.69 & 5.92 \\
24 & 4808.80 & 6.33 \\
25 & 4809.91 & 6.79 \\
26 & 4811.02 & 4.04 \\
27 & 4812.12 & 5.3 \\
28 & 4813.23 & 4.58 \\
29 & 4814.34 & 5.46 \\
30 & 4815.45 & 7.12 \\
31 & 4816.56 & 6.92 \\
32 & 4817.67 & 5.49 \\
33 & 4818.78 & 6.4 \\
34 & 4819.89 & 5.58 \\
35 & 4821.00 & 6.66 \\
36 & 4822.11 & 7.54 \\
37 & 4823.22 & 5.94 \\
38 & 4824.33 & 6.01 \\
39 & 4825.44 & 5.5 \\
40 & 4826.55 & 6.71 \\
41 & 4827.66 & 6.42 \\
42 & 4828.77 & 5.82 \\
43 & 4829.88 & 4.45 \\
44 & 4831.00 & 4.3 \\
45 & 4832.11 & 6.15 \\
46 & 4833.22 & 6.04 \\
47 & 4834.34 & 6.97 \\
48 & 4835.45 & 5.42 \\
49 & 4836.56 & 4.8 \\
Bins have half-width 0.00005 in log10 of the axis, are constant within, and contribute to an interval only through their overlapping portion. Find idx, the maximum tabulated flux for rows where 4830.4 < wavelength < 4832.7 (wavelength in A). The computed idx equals 6.15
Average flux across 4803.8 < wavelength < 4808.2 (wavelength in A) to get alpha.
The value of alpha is 5.98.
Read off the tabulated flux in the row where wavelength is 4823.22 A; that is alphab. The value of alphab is 5.94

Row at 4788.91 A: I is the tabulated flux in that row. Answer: 5.29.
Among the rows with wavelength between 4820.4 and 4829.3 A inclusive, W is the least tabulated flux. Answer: 5.5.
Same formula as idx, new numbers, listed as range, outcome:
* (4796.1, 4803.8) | 7.22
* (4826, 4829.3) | 6.71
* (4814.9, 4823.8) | 7.54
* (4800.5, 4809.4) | 6.81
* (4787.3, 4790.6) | 6.36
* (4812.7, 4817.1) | 7.12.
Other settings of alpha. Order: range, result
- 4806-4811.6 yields 5.82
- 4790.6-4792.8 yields 4.26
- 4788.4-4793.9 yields 4.94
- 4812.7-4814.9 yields 5.02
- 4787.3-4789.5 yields 5.83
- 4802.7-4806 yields 5.91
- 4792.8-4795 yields 4.74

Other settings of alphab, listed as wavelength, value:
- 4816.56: 6.92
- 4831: 4.3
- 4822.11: 7.54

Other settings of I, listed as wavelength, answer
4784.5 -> 4.16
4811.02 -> 4.04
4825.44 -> 5.5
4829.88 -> 4.45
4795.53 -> 5.75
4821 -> 6.66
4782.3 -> 5.45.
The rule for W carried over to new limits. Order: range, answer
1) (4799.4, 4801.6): 4.79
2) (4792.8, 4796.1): 4.64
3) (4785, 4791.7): 3.25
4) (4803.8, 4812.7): 4.04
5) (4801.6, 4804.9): 5.57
